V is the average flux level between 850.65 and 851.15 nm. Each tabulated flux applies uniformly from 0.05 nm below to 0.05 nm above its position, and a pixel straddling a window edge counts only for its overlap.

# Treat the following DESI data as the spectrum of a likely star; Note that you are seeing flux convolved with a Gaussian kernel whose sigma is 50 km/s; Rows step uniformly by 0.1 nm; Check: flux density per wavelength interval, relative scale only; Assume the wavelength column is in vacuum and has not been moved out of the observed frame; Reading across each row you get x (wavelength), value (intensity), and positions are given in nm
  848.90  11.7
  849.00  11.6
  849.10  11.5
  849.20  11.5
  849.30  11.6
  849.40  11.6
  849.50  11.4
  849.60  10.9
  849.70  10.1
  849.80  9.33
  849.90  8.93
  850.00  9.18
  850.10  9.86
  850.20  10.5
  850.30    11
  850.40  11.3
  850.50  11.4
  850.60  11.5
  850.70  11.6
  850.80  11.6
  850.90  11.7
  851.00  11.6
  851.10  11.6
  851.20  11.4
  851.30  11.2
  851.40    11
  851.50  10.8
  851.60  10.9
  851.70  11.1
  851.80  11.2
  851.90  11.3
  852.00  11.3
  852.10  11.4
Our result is 11.6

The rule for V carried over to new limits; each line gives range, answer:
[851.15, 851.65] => 11.1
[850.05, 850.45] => 10.7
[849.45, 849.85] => 10.4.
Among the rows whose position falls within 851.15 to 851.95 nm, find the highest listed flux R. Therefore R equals 11.4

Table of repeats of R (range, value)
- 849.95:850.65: 11.5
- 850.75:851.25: 11.7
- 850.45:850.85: 11.6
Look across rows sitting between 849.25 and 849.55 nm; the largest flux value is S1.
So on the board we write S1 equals 11.6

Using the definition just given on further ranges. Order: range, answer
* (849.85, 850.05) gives 9.18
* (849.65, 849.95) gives 10.1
